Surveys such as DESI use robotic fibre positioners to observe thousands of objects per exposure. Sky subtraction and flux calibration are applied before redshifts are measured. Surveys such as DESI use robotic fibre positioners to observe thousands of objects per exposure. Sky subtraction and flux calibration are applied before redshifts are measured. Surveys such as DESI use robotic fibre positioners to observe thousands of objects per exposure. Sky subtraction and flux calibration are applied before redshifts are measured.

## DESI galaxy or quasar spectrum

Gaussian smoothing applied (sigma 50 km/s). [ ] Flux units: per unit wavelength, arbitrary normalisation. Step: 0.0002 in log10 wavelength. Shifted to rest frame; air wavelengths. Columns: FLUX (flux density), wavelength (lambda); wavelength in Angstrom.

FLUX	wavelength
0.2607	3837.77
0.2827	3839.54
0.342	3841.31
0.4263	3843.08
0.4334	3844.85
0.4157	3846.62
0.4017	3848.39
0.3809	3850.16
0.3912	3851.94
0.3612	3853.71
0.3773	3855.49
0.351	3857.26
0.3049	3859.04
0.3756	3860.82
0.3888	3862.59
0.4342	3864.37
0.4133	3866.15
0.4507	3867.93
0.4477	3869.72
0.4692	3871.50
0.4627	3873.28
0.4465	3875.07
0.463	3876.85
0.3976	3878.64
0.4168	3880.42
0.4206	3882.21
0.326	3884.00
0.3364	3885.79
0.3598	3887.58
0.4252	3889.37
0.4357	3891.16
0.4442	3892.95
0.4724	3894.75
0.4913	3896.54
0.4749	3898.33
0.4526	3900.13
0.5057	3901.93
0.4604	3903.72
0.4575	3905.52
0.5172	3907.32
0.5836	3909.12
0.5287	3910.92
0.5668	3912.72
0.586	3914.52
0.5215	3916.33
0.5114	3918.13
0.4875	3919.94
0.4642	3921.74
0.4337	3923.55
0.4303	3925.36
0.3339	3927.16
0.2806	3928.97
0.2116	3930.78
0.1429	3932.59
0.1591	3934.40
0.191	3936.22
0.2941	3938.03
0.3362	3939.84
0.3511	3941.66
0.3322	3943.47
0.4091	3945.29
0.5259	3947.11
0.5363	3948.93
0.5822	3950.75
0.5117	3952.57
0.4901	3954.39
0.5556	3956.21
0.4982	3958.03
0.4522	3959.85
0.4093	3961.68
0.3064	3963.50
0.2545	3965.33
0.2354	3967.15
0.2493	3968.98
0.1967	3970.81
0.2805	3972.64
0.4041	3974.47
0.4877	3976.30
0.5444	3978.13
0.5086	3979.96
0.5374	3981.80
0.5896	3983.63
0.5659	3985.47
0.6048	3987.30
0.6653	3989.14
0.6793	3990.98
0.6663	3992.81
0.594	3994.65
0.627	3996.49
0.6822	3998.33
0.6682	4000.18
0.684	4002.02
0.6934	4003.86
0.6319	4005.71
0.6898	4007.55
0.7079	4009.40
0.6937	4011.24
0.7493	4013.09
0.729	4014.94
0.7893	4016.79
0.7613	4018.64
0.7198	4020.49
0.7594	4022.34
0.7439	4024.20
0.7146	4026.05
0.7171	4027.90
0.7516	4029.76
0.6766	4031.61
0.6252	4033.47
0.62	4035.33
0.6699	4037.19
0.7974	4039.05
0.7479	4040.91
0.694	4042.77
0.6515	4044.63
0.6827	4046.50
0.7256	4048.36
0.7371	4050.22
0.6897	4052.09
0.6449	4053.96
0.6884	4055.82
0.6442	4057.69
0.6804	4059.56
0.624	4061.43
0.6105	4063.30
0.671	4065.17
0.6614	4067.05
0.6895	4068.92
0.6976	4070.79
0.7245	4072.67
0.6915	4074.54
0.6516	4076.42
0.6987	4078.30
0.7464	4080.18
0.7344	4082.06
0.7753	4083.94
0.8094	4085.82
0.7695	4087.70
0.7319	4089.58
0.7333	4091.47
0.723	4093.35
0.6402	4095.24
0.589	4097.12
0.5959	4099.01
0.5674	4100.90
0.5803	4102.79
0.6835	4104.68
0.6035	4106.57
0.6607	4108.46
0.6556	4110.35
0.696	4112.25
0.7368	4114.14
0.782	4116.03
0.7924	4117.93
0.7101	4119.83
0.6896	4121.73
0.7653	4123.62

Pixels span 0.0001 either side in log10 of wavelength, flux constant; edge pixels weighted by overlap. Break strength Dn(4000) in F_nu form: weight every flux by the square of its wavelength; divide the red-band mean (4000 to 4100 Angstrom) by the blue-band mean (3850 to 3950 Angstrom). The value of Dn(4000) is 1.8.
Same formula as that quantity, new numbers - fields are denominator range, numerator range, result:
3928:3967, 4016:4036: 2.01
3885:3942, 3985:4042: 1.76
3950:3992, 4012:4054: 1.59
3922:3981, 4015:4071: 1.95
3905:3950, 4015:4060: 1.83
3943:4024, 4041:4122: 1.30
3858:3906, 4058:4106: 1.77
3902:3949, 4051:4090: 1.83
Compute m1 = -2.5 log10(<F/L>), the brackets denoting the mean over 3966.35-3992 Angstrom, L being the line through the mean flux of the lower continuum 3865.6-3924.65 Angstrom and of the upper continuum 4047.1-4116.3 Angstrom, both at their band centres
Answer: 0.20 mag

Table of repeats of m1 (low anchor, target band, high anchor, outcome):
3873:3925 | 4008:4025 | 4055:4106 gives -0.216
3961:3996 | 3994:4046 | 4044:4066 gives -0.214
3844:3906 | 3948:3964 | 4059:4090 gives 0.099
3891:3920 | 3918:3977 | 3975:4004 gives 0.433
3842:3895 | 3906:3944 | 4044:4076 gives 0.216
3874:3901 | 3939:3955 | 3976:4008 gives 0.186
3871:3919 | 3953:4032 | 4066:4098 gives 0.032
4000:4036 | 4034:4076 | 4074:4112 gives 0.019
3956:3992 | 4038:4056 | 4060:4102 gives -0.157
